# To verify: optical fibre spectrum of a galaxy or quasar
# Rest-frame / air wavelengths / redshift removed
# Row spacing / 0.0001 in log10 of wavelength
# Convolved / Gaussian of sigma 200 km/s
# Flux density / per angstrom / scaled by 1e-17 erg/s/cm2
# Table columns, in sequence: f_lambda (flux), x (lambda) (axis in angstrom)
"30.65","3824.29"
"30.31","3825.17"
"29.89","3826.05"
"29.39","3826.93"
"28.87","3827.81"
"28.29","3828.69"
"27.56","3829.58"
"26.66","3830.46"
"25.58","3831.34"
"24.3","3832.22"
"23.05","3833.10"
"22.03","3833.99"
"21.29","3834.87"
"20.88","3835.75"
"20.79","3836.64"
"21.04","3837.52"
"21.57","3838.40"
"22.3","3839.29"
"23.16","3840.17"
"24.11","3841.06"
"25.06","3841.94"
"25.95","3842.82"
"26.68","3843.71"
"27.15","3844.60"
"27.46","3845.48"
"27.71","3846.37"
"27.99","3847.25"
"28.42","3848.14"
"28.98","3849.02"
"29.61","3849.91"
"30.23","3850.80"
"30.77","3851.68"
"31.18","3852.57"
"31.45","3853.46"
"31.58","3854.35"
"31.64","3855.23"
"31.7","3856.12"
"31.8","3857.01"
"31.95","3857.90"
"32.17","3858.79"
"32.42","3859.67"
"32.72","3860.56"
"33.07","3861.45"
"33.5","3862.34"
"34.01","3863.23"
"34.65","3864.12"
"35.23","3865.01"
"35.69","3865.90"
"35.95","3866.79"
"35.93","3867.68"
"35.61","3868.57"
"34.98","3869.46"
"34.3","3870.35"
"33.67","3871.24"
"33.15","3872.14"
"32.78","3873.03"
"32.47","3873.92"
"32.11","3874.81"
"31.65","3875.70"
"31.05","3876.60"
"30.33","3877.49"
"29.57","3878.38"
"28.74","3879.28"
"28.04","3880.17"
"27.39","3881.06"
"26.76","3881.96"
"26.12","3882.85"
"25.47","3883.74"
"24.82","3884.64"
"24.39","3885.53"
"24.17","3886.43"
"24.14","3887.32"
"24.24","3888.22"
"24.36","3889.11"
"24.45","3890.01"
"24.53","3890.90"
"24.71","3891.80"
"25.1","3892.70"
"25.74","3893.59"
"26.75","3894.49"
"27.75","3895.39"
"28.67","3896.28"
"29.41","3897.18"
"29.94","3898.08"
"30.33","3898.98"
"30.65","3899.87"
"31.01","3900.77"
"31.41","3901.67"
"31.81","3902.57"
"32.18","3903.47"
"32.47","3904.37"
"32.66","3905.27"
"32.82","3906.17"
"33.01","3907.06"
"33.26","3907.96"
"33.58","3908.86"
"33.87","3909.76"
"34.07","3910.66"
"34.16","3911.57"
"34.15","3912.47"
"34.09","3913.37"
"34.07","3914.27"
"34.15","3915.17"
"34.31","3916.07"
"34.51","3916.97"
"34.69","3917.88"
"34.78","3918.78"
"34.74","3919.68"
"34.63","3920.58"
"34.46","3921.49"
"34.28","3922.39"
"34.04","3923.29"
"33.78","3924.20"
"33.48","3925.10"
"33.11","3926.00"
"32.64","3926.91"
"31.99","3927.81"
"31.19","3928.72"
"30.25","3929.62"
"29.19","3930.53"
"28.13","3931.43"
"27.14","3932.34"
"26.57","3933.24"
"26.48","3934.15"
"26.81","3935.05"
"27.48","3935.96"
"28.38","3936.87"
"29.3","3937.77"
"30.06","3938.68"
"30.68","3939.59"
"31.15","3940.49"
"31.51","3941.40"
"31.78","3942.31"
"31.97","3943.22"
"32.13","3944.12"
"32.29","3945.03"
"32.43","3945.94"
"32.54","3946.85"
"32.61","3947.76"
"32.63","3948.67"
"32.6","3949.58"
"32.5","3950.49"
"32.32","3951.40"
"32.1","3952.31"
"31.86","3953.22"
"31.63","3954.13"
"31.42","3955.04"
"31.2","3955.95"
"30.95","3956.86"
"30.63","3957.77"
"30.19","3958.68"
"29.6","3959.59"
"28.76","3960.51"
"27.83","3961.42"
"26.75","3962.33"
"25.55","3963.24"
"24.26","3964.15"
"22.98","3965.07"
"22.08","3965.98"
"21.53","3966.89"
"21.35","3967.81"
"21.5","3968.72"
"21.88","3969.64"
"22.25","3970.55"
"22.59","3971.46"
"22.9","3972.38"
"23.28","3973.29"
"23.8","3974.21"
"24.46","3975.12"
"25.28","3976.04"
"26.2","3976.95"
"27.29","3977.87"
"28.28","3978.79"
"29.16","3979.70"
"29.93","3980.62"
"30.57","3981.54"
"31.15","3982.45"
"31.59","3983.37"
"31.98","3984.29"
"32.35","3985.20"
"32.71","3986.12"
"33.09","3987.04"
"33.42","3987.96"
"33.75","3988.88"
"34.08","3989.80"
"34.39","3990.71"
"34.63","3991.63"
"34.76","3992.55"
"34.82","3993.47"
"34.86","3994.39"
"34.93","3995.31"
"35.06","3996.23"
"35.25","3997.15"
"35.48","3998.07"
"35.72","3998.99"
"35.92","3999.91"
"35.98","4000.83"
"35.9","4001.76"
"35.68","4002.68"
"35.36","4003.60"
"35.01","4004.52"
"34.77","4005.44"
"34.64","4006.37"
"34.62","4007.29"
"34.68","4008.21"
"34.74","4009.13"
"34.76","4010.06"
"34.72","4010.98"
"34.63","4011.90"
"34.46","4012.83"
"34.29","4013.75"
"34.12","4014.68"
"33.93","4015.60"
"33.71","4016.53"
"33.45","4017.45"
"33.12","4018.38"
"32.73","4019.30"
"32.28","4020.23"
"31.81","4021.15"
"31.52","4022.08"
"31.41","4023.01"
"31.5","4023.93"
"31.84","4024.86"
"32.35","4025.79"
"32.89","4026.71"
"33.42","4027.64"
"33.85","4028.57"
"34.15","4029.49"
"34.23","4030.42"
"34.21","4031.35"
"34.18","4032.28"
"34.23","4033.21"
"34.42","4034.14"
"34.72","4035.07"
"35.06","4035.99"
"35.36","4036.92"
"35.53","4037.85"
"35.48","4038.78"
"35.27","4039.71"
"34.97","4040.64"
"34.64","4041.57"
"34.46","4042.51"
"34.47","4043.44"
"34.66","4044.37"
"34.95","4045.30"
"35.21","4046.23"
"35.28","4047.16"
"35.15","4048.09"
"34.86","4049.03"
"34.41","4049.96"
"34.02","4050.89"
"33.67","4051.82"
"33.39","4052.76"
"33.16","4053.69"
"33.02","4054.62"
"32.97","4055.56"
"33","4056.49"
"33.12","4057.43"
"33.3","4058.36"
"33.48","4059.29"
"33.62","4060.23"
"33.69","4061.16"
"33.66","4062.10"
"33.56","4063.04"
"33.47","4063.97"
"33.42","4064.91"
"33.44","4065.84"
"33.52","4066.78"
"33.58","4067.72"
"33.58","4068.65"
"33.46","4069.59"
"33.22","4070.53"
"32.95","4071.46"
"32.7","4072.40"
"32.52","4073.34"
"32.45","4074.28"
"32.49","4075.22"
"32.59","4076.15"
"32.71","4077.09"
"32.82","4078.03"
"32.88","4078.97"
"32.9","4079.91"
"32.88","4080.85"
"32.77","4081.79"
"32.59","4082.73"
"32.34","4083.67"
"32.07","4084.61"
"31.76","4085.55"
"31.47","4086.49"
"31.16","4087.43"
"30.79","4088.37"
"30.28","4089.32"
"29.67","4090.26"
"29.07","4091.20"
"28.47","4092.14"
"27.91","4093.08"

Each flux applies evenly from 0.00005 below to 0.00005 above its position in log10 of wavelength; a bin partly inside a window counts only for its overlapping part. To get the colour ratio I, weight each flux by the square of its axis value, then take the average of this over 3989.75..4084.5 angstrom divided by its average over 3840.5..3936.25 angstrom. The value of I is 1.2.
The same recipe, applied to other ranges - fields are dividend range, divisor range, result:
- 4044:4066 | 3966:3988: 1.31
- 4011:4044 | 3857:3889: 1.18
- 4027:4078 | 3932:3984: 1.25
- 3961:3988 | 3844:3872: 0.88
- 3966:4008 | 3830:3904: 1.14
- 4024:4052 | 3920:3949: 1.16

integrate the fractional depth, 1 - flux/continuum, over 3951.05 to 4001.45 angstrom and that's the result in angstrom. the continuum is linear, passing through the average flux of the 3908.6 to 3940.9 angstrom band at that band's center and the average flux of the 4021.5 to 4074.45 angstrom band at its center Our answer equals 4.8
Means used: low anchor 31.9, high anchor 33.8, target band 29.6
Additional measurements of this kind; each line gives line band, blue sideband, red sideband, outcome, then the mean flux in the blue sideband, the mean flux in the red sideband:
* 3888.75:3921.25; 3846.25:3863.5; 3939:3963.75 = -0.2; 31.2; 31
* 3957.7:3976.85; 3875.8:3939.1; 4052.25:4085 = 4.0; 30.1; 33.1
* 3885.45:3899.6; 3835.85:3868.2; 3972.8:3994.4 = 1.7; 29.5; 30.6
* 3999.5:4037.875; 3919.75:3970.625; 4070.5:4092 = -3.9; 29.7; 32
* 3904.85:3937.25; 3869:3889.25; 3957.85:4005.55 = -3.2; 29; 29.8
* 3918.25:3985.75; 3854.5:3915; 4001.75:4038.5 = 6.2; 30.8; 33.9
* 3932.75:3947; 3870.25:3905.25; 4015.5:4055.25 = 0.2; 28.6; 33.9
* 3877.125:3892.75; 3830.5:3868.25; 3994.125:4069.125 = 2.0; 28.7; 34.1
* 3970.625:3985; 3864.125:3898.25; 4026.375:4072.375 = 2.2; 29.3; 34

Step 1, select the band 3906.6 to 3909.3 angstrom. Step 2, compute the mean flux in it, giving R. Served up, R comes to 33.4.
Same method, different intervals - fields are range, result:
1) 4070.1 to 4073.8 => 32.9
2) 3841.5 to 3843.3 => 25.6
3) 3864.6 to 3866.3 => 35.5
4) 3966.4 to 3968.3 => 21.5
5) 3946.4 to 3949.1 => 32.6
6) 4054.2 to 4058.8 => 33.1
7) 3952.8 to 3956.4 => 31.5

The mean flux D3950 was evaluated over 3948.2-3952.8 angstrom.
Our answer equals 32.4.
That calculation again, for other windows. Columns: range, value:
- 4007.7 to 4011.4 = 34.7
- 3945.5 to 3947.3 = 32.5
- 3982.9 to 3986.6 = 32.1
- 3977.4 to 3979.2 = 27.6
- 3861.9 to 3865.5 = 34.4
